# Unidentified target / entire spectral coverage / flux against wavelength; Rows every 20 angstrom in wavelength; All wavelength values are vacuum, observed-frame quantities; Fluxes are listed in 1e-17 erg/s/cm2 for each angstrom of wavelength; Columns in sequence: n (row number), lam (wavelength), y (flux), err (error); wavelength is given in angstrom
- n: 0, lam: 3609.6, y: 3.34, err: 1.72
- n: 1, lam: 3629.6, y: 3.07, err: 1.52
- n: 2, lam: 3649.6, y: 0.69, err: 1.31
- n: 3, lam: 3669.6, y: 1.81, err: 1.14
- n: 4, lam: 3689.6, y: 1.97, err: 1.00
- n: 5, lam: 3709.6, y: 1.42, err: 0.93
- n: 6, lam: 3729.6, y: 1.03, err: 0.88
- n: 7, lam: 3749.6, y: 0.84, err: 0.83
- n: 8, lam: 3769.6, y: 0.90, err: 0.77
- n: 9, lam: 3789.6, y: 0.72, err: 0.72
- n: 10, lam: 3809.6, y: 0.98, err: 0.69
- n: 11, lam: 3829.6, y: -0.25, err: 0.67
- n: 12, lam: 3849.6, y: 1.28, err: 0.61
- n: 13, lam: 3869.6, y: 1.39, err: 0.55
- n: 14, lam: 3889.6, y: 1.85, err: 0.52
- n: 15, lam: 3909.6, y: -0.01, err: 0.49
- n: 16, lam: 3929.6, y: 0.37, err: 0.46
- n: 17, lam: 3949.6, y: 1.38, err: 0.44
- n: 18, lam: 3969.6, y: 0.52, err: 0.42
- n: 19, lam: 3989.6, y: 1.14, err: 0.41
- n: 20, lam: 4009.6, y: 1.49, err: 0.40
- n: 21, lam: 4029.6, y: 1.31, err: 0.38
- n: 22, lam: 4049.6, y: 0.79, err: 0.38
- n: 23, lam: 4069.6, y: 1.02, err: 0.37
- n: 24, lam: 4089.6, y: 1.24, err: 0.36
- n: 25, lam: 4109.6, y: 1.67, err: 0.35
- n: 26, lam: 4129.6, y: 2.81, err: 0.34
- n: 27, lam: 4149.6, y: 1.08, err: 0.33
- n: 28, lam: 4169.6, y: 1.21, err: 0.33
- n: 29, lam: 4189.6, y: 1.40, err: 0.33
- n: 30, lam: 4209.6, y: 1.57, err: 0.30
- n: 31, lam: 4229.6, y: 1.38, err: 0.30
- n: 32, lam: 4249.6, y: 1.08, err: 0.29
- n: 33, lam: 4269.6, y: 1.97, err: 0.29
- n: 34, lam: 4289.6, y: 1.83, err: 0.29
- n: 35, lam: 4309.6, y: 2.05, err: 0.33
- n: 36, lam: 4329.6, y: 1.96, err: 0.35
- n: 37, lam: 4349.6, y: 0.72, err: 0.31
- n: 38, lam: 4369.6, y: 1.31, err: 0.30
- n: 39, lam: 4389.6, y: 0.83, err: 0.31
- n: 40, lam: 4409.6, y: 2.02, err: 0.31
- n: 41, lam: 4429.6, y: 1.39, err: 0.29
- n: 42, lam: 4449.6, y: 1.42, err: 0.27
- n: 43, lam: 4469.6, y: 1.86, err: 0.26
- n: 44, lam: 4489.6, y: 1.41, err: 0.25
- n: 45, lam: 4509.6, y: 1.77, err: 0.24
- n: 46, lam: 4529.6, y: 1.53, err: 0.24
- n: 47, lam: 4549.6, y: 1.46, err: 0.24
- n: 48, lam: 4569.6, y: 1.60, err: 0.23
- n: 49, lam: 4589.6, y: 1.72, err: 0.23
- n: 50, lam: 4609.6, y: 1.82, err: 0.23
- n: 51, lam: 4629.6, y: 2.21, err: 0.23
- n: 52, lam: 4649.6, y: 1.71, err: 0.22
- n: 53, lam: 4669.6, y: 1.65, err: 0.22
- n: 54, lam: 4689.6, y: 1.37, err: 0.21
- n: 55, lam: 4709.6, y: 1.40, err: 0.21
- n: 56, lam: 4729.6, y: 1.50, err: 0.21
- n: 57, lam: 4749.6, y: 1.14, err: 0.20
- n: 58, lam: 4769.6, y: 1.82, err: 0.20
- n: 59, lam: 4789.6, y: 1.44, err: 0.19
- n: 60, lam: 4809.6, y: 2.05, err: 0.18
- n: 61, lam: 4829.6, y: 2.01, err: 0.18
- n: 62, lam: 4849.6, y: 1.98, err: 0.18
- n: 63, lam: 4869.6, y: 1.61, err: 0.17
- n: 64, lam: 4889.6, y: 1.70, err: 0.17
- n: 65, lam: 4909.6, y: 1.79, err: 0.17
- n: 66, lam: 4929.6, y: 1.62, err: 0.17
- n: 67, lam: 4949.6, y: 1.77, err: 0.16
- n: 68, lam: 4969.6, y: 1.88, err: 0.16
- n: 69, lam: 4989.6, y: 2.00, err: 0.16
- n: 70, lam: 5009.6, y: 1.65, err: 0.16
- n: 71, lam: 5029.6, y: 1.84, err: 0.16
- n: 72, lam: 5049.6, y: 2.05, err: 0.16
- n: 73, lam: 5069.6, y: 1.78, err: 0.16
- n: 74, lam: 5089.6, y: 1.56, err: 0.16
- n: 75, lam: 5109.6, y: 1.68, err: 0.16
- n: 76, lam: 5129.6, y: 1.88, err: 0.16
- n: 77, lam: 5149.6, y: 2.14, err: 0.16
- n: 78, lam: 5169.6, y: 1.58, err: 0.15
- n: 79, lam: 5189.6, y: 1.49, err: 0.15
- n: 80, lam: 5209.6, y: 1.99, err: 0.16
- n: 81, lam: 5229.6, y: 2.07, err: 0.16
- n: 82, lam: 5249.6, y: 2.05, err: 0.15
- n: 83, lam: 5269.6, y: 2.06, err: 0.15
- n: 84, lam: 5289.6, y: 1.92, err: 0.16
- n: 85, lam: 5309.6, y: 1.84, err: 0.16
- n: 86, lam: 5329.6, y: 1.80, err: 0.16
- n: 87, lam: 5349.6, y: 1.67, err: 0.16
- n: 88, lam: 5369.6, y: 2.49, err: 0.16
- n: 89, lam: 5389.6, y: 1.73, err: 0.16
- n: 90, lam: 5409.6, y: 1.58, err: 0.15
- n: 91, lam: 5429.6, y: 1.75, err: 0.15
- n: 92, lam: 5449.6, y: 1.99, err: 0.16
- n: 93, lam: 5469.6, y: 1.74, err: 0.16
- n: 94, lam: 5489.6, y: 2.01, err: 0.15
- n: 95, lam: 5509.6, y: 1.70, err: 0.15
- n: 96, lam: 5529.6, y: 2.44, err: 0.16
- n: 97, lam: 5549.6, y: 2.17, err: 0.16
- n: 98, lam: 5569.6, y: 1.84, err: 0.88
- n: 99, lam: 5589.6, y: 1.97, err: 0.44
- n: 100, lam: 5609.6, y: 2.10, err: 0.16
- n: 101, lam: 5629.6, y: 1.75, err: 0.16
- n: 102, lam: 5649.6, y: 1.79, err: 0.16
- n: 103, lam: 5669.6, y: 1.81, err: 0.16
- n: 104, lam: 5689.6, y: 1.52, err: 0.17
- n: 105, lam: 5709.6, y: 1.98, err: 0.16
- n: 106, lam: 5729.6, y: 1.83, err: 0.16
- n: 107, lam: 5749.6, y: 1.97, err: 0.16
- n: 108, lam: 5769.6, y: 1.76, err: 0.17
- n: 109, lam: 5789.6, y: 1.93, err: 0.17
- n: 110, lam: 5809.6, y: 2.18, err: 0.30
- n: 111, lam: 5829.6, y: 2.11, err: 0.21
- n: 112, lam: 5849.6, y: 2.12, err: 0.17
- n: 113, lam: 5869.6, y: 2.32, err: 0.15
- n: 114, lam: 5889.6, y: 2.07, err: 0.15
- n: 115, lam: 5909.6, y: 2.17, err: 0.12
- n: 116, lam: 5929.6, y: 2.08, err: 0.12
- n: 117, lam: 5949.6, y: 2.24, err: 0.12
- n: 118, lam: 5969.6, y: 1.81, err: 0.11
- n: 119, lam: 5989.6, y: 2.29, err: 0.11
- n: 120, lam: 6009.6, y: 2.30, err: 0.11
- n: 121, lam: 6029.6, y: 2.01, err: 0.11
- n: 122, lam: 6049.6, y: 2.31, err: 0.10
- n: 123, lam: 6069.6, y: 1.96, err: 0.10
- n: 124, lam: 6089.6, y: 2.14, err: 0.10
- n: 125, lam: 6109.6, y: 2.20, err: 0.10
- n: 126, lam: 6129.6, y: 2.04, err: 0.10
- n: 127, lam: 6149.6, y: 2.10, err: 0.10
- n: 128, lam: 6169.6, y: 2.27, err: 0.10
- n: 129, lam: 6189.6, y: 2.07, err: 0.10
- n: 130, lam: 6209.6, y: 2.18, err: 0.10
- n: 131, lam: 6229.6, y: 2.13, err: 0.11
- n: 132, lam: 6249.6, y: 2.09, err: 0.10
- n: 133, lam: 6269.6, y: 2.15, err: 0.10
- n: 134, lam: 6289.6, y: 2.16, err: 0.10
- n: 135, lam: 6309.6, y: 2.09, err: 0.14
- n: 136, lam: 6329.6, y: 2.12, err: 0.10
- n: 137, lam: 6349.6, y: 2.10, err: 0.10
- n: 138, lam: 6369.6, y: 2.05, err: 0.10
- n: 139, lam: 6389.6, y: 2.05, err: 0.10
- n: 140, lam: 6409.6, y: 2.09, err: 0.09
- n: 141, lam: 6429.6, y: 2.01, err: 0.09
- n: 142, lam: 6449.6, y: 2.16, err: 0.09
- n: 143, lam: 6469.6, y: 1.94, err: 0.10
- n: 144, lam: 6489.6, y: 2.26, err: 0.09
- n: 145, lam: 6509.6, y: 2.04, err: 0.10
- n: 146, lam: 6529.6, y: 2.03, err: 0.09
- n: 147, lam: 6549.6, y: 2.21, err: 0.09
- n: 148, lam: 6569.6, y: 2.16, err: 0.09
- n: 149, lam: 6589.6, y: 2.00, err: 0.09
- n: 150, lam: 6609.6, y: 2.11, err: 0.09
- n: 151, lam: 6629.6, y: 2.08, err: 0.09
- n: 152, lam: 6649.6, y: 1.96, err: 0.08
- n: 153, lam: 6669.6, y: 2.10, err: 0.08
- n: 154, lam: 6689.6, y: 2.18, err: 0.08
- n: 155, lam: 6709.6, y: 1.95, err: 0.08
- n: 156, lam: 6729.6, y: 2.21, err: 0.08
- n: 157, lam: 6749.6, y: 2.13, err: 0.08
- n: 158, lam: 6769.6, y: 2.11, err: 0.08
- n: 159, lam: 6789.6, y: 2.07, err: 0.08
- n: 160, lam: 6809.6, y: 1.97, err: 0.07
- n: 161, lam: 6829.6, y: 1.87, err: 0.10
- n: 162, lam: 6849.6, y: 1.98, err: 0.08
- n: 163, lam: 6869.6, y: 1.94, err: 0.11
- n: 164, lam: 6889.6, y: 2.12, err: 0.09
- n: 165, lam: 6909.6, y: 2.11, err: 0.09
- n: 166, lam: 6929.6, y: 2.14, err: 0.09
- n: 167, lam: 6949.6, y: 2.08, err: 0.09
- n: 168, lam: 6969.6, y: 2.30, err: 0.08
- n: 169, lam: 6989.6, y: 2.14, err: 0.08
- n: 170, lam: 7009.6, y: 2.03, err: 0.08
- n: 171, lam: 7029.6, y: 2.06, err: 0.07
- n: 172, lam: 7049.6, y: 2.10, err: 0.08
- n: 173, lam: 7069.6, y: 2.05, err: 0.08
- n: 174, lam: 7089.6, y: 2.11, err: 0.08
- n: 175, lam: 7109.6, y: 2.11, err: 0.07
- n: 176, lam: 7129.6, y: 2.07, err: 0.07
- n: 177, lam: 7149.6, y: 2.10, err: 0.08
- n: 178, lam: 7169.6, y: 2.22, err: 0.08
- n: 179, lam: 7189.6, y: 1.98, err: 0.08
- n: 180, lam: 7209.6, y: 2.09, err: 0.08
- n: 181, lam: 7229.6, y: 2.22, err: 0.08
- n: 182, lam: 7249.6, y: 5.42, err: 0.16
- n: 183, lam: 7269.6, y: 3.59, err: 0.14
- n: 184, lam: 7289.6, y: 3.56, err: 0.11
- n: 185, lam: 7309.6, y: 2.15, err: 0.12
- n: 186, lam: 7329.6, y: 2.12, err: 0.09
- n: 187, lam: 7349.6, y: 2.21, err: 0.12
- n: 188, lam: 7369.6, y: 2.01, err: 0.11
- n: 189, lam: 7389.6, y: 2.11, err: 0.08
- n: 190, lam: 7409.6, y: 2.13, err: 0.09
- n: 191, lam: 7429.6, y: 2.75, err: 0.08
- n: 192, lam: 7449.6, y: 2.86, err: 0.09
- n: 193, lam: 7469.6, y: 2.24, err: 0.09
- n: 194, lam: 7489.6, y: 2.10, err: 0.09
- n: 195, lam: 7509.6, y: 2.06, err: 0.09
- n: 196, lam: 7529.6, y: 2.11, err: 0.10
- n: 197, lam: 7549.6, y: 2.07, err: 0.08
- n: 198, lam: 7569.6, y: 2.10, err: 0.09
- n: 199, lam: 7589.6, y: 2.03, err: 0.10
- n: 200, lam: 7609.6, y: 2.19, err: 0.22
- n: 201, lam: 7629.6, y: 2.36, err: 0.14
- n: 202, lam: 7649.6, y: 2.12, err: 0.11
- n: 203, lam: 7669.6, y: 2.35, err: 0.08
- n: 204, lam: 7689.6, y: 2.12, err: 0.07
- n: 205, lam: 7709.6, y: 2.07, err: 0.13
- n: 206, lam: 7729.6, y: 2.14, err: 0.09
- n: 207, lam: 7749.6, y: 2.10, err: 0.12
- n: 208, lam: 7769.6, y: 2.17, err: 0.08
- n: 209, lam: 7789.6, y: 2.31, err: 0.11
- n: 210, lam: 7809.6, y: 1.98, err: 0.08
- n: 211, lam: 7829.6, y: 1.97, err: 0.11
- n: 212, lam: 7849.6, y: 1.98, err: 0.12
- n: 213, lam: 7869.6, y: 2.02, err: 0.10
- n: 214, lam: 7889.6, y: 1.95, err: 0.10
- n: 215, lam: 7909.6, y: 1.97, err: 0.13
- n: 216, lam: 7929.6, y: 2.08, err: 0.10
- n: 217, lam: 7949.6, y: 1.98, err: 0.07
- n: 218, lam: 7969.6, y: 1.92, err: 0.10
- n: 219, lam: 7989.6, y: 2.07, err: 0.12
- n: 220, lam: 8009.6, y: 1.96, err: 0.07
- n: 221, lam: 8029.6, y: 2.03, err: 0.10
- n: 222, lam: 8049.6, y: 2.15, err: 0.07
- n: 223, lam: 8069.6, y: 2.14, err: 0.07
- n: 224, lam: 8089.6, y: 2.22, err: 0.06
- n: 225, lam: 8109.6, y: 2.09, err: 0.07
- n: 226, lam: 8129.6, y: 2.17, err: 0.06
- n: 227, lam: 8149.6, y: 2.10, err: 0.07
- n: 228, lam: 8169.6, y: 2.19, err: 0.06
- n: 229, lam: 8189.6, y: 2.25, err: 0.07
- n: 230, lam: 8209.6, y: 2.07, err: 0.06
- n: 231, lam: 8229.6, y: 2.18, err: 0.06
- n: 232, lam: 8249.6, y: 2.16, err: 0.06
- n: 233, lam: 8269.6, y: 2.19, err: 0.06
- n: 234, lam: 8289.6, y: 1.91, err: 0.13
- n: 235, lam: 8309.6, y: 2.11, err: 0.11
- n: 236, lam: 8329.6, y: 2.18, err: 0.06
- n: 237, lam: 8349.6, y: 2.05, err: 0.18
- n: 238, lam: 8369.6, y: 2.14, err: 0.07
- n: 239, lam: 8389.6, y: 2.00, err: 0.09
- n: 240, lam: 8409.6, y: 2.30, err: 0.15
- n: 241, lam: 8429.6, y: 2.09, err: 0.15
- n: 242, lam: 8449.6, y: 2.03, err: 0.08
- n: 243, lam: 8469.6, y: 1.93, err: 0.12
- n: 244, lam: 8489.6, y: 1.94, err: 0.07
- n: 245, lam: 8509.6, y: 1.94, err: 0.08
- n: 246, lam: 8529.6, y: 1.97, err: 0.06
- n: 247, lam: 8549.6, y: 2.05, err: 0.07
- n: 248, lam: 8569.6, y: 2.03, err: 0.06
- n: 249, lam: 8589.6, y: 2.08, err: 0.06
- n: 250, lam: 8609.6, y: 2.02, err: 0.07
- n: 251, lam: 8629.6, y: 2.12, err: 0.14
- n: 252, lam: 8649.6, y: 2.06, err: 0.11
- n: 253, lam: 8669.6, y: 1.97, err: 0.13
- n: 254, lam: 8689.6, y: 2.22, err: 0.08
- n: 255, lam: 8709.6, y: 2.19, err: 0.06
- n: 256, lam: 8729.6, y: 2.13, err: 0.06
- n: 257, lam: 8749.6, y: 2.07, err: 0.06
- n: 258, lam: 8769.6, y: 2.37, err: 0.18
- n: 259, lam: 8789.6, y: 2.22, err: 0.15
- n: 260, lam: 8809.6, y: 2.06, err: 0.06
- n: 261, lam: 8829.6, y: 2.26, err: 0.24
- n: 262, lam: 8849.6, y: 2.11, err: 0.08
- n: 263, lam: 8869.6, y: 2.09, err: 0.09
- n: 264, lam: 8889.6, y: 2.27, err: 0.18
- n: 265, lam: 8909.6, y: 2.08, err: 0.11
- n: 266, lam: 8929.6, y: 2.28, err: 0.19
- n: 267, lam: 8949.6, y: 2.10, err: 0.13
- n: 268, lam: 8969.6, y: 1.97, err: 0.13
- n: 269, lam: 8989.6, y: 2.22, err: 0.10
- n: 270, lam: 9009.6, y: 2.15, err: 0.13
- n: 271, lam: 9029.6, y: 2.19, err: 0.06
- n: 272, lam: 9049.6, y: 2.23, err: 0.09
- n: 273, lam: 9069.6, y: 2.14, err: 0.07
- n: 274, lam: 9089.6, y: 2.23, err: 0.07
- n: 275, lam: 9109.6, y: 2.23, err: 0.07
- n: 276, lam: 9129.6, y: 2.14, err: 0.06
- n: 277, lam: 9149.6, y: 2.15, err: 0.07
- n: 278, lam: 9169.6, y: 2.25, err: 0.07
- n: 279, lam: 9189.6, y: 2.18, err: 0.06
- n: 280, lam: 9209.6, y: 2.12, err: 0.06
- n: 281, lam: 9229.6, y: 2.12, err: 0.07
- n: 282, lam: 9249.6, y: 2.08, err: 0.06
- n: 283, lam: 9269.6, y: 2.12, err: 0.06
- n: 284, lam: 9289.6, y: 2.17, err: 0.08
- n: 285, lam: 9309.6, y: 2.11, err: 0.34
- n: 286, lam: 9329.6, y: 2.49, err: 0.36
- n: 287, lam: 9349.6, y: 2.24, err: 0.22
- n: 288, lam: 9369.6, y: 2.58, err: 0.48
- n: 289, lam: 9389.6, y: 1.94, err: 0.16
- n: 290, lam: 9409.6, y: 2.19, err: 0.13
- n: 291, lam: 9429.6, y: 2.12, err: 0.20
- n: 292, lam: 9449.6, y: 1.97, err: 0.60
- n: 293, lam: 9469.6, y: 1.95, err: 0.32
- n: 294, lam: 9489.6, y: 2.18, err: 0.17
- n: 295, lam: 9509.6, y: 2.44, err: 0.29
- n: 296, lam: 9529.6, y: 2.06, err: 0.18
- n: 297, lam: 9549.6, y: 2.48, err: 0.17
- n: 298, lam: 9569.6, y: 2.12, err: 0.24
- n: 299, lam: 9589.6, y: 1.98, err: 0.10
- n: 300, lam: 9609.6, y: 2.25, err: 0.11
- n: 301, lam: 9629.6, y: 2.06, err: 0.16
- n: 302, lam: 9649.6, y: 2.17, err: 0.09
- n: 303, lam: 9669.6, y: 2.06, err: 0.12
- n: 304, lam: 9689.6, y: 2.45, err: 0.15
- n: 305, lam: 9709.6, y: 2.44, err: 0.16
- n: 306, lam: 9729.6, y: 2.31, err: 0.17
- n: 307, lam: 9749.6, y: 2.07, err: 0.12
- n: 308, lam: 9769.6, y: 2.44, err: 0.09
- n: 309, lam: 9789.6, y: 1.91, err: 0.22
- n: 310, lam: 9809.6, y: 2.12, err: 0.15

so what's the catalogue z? 0.11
